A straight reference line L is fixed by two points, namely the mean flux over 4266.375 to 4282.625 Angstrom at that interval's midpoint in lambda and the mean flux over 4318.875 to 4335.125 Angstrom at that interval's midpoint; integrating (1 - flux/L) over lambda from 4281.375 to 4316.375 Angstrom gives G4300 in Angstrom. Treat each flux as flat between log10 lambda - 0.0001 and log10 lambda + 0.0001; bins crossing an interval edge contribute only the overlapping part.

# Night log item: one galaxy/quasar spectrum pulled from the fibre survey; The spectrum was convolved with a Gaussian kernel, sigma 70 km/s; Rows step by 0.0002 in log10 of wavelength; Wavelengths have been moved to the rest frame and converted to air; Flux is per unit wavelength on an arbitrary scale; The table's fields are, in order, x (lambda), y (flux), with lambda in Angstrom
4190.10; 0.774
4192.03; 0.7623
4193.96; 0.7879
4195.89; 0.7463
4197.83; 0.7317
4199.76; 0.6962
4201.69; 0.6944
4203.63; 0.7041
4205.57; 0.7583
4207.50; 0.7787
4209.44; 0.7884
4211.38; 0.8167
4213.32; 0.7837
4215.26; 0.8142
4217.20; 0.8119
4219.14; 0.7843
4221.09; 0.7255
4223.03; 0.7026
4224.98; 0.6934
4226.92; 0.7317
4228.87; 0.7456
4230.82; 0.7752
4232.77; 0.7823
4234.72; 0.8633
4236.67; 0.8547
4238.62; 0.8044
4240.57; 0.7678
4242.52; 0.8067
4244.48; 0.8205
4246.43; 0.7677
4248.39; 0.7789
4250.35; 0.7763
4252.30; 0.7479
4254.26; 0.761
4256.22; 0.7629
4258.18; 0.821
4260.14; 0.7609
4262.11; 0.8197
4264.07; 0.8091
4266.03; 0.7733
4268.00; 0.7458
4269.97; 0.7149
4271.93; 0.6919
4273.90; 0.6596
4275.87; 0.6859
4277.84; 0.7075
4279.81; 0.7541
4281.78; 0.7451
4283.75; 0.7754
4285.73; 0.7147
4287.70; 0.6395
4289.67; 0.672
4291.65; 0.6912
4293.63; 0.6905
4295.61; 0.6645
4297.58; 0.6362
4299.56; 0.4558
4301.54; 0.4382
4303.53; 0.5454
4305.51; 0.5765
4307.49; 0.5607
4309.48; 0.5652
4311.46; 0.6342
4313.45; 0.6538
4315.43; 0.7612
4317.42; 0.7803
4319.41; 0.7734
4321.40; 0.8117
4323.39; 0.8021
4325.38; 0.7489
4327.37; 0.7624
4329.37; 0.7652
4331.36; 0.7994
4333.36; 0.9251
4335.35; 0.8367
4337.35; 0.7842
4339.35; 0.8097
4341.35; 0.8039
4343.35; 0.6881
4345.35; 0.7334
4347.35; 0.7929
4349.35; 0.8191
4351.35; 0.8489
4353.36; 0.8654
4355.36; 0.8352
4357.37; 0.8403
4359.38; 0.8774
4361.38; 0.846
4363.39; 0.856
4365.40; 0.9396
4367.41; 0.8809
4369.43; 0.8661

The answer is 5.64 Angstrom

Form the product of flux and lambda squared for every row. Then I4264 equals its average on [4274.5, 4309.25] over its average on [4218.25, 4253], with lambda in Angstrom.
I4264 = 0.9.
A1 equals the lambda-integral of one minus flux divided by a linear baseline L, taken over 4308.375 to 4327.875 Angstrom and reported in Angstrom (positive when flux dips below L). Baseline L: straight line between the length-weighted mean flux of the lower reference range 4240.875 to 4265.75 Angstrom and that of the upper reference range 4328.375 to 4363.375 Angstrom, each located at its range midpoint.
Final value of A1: 1.9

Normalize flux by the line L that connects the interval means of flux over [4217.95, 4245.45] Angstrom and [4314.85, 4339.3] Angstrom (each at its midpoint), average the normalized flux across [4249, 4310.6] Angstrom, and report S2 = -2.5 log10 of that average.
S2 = 0.14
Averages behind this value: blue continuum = 0.776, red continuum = 0.797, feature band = 0.689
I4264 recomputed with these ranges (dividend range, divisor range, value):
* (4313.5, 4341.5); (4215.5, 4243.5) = 1.07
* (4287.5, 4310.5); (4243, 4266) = 0.77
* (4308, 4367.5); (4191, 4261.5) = 1.08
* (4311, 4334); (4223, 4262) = 1.02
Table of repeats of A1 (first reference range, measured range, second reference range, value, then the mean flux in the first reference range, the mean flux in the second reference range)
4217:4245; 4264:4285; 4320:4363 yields 1.60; 0.776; 0.81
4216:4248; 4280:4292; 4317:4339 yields 1.21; 0.778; 0.8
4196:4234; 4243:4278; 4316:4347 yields 0.44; 0.754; 0.788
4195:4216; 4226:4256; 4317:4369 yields -0.54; 0.755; 0.817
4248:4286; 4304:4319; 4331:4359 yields 2.64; 0.75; 0.815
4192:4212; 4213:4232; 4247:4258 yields 0.04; 0.75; 0.769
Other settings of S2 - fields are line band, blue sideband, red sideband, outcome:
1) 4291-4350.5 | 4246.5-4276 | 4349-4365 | 0.152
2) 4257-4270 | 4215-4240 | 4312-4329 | -0.018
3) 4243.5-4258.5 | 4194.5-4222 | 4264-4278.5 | -0.066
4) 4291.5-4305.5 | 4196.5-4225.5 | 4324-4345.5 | 0.316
